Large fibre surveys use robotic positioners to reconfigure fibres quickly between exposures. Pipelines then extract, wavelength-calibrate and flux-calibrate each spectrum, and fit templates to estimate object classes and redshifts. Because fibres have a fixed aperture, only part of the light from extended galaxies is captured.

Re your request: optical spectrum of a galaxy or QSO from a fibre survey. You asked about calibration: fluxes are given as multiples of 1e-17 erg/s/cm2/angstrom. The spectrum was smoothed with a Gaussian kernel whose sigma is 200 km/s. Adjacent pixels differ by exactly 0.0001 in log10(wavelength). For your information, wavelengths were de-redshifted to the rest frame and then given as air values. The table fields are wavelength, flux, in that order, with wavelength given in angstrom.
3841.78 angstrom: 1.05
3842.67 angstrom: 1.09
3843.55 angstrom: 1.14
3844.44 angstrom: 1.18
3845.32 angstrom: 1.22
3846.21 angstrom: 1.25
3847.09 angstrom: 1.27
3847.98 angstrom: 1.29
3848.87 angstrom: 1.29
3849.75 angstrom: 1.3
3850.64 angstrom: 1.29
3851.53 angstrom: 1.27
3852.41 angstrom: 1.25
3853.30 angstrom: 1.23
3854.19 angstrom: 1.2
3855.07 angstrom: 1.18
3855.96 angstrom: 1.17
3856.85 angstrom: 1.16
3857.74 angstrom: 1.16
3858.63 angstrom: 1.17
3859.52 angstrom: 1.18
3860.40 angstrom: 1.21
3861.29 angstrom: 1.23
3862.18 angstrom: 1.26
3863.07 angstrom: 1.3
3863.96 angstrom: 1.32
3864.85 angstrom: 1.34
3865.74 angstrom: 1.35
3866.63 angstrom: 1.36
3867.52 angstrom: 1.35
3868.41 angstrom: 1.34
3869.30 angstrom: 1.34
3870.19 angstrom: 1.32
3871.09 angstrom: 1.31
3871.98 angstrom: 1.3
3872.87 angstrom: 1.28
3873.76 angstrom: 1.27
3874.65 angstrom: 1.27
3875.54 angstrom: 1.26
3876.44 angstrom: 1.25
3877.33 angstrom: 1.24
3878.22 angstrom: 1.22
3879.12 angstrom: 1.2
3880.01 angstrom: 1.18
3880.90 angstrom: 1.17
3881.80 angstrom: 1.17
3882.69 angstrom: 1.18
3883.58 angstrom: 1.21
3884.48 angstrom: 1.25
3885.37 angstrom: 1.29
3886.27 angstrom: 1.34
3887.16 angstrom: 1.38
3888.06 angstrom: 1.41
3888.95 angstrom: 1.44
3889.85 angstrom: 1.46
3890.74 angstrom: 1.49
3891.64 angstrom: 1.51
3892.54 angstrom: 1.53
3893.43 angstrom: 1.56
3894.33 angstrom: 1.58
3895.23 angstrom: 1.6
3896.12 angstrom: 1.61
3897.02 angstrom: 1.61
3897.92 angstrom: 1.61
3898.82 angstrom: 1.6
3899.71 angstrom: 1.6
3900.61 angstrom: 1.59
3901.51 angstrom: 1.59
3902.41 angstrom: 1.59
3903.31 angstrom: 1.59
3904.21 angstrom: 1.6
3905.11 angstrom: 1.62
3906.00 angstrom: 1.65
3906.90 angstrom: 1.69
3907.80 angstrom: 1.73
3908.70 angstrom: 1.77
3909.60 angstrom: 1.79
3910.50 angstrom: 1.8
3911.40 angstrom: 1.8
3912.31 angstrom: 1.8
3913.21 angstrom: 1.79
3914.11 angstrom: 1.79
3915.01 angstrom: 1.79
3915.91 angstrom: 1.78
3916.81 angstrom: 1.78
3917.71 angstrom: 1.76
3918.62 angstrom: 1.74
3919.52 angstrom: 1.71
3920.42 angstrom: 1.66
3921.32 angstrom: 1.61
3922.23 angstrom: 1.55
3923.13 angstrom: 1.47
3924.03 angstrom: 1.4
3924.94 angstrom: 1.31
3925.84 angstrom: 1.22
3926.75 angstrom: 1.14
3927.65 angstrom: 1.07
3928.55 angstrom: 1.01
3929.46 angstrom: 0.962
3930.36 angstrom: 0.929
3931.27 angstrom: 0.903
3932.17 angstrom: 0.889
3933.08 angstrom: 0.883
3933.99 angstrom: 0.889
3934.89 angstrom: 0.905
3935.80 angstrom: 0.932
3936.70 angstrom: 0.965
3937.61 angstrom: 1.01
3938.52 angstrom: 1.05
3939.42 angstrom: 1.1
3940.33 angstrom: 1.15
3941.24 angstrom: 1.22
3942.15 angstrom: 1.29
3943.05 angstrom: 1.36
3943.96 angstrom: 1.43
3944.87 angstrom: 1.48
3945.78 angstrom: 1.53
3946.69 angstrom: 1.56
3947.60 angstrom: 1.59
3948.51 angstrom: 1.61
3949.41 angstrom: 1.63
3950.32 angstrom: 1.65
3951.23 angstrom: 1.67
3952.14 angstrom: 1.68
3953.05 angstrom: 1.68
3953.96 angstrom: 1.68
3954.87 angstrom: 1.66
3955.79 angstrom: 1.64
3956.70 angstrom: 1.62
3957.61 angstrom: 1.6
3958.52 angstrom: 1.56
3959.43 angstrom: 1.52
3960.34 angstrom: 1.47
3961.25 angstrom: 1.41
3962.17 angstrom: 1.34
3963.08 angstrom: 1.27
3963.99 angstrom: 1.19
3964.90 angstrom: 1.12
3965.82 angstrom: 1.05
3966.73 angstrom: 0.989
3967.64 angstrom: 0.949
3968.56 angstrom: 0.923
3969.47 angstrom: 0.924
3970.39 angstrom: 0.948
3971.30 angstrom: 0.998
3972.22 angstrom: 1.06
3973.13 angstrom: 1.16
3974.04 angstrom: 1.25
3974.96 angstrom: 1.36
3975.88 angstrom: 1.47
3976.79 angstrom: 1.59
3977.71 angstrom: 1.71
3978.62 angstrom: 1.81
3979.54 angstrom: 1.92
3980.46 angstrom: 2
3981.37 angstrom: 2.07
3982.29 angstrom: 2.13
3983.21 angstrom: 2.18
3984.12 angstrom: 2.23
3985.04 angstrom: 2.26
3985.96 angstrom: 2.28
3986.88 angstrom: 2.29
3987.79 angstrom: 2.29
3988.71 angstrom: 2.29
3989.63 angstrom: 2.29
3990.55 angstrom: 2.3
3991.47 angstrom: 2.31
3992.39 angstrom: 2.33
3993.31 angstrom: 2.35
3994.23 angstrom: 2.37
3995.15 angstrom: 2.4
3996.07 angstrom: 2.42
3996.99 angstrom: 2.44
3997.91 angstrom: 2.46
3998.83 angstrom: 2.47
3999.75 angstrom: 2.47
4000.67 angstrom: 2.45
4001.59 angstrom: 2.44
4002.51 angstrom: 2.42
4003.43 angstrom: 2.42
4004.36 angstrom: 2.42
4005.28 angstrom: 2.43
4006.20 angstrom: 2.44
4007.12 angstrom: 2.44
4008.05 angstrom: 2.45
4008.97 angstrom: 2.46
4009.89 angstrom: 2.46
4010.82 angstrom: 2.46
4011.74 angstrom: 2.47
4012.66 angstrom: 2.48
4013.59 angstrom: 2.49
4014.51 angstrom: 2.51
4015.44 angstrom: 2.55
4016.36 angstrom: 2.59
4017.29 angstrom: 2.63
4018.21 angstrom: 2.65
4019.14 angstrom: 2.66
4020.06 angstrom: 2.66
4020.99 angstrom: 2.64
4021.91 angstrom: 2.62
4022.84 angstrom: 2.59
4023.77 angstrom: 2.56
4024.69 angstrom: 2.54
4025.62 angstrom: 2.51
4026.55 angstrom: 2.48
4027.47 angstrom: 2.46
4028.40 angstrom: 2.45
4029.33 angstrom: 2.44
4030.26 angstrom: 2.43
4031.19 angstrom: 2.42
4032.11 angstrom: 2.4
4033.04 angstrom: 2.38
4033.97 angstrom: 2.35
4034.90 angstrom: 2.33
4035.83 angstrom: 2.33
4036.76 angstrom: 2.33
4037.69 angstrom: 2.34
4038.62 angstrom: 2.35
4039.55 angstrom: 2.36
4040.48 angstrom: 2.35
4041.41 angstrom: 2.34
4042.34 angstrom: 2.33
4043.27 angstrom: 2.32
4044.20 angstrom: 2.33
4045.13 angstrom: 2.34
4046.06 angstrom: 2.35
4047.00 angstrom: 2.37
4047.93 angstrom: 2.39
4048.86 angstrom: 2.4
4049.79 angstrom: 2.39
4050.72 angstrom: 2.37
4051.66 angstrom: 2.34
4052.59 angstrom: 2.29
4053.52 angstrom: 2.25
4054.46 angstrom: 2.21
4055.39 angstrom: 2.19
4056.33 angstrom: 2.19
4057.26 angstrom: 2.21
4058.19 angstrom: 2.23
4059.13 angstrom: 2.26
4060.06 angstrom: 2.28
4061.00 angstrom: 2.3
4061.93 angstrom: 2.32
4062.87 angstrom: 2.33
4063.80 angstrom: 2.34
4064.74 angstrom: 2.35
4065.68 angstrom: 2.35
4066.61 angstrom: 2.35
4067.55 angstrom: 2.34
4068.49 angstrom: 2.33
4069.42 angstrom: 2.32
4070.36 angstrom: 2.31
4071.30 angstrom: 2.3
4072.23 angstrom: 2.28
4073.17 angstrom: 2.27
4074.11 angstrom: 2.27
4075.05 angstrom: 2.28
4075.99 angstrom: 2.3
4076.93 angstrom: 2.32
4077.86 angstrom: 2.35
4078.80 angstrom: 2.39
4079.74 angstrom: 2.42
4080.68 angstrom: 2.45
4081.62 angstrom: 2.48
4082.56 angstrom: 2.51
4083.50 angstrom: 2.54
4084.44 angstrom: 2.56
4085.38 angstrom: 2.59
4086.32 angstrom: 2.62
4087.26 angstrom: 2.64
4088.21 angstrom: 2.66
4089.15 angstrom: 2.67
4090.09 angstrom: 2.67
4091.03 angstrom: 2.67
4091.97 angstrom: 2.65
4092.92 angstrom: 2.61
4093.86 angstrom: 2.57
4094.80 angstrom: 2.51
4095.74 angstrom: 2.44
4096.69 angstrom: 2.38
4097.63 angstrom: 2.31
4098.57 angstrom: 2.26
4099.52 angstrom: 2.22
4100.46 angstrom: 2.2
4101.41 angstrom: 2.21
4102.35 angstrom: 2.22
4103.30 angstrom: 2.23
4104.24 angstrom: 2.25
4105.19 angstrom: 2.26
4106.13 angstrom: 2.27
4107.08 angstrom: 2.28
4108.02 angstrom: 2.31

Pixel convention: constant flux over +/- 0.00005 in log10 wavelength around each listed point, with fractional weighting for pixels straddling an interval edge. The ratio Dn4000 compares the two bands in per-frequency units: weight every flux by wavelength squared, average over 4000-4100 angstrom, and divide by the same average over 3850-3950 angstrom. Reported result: 1.89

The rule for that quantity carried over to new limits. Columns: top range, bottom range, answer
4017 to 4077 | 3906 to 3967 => 1.77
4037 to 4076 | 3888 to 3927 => 1.55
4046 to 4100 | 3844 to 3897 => 2.03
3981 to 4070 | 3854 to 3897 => 1.96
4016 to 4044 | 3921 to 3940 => 2.35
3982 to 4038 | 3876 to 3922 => 1.66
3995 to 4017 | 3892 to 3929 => 1.62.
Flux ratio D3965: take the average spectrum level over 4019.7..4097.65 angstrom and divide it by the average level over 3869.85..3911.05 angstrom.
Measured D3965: 1.66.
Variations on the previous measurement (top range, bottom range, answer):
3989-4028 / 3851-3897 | 1.89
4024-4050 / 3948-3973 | 1.75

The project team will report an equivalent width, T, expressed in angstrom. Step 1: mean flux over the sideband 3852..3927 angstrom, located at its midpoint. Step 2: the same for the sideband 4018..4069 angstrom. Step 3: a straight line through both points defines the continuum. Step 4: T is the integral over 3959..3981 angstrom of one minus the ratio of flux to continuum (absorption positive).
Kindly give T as 7.1 angstrom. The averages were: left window 1.44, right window 2.38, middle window 1.31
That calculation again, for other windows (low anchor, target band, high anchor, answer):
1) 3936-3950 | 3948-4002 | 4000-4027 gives 3.04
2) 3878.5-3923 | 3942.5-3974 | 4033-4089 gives 7.89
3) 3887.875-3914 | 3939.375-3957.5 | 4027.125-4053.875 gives 3.44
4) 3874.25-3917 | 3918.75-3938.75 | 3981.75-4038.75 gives 6.79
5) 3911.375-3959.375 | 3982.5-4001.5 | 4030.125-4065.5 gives -4.79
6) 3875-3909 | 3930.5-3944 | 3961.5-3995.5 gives 4.58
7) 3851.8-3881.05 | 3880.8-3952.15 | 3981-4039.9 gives 8.67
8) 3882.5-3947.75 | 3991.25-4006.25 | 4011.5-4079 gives -2.73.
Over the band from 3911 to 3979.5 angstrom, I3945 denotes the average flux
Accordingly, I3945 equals 1.37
